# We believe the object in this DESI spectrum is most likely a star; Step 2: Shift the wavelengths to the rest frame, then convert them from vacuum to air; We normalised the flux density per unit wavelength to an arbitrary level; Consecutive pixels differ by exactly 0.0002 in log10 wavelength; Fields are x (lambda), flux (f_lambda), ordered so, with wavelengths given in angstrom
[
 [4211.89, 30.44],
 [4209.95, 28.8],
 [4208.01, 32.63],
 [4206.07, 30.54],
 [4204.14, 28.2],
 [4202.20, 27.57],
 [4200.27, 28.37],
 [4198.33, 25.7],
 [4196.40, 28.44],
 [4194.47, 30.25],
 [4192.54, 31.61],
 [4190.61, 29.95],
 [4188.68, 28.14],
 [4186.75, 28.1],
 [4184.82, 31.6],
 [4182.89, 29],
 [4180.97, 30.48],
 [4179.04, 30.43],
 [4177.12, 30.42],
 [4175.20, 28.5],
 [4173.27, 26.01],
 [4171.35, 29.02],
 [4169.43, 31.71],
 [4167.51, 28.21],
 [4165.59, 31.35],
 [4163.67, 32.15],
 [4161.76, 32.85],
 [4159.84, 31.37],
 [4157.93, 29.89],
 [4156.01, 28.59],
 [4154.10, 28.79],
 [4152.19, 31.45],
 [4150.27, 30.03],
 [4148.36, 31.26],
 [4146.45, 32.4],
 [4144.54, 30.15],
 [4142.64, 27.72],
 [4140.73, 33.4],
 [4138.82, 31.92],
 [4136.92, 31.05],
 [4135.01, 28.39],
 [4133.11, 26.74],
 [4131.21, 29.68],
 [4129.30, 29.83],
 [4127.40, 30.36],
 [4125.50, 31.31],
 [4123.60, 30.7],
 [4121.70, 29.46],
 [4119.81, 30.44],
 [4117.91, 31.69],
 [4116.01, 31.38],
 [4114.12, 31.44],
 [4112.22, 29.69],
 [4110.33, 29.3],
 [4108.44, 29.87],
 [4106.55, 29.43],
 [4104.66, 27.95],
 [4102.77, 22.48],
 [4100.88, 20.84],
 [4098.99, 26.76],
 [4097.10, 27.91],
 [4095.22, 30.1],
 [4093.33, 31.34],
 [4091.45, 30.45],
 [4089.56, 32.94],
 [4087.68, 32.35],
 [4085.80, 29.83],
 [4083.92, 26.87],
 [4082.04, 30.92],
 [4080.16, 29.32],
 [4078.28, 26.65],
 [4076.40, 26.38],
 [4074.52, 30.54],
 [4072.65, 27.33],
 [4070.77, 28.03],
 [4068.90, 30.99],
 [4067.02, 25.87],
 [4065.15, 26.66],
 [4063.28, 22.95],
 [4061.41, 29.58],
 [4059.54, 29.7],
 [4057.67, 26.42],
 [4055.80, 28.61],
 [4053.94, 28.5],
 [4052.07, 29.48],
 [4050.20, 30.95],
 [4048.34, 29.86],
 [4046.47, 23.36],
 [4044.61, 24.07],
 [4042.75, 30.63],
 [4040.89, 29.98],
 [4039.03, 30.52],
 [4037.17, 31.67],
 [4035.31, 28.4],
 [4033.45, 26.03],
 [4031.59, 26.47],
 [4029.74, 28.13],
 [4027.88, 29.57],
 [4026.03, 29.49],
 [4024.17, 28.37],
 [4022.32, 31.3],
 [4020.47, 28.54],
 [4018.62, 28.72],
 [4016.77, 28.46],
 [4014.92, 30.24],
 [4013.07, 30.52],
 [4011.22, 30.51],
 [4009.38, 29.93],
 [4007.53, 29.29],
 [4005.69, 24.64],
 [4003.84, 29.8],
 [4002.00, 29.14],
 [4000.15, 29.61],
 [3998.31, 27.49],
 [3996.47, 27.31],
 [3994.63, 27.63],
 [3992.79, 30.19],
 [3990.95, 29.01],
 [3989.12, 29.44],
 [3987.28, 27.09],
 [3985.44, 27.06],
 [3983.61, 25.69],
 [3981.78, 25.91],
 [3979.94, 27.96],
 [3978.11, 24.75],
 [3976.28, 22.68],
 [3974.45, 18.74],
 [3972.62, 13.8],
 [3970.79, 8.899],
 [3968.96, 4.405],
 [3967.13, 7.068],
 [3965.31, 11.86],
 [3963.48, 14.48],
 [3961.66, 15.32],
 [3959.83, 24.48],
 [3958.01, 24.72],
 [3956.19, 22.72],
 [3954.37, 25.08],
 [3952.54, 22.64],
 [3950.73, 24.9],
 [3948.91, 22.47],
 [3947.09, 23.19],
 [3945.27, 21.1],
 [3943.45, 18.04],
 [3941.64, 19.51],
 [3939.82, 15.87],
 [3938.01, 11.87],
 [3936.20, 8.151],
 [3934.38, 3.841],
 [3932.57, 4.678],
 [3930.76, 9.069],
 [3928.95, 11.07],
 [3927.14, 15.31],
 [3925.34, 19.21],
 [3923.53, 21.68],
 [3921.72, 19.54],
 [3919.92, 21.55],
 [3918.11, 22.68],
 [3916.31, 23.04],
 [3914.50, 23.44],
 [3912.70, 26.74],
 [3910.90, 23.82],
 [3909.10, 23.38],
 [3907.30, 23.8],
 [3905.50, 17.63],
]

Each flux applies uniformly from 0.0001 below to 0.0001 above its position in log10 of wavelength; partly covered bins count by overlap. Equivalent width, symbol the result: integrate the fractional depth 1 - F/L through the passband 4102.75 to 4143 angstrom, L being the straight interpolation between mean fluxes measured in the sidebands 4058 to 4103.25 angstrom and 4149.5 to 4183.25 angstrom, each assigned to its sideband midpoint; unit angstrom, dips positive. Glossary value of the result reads -1.1 angstrom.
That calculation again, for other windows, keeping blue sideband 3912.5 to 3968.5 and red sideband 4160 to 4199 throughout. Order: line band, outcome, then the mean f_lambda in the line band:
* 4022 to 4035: -3.7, 28.3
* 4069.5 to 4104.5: -4.7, 28.4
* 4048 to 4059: -2.6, 29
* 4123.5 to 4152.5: -2.8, 30.4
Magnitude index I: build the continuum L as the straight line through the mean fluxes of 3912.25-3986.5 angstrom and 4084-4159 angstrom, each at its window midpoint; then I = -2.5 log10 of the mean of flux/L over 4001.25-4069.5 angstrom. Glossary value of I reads -0.19 mag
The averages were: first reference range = 18.4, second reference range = 29.7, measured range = 28.6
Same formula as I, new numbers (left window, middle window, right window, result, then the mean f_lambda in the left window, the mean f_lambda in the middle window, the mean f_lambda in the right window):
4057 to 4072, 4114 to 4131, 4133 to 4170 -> -0.04 mag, 27.5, 30.6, 30.5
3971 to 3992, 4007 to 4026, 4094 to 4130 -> -0.16 mag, 24.3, 29.6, 29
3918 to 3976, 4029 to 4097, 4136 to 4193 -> -0.20 mag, 16.5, 28.7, 30.2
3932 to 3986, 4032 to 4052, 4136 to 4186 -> -0.23 mag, 18.1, 28.5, 30.4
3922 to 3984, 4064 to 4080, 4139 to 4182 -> -0.13 mag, 17.3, 27.8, 30.3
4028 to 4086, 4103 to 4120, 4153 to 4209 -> -0.04 mag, 28.2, 29.8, 29.7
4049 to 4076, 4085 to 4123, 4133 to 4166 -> 0.00 mag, 28.2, 29.3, 30.6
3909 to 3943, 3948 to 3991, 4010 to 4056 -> 0.06 mag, 16.9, 20.7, 28.9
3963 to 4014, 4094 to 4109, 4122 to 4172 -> 0.06 mag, 23.8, 26.9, 30.4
